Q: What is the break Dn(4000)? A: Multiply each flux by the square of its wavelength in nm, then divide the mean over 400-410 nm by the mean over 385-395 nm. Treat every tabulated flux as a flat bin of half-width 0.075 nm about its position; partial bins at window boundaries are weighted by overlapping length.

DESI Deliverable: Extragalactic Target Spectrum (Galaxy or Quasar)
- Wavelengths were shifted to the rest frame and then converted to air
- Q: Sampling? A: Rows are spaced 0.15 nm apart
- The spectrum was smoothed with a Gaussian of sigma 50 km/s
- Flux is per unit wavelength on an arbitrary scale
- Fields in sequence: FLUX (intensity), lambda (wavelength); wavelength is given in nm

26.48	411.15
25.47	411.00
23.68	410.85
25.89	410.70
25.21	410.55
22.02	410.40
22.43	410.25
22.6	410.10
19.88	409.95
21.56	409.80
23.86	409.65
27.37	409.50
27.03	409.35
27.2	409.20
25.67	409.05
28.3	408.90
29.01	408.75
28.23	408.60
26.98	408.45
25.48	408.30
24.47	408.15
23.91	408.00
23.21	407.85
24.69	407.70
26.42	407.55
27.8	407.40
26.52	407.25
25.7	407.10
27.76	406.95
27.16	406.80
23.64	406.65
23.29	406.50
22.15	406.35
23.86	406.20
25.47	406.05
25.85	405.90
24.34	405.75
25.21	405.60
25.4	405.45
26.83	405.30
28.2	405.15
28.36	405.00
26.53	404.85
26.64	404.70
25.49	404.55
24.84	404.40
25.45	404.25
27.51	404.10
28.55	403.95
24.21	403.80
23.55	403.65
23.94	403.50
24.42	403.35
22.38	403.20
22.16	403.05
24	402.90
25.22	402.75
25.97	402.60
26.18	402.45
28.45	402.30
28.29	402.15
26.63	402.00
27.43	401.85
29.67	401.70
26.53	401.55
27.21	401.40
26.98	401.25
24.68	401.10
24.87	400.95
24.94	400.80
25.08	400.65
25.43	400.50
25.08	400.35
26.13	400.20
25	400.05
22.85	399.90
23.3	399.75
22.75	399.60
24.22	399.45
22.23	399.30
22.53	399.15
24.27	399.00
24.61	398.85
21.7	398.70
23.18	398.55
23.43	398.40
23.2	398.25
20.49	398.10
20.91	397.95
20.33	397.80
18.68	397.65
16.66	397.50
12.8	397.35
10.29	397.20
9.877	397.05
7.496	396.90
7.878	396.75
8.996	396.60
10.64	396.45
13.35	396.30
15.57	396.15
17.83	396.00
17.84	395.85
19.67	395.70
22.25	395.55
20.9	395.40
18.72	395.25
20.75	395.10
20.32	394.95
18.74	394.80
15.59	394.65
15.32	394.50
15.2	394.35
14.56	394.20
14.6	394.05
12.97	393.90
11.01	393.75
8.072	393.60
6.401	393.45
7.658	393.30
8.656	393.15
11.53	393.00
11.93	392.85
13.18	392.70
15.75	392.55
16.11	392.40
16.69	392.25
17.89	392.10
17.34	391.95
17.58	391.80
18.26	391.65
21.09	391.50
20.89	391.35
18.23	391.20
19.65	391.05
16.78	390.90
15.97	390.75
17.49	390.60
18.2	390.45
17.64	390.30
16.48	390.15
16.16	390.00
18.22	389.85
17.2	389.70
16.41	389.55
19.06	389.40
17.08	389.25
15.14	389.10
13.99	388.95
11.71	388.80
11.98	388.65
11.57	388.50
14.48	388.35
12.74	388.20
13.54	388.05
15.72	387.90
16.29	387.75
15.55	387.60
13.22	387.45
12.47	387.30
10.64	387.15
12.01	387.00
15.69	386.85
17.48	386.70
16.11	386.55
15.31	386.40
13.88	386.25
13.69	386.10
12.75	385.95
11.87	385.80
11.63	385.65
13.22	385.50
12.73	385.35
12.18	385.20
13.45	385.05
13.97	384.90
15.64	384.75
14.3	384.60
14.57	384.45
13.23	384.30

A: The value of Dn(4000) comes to 1.87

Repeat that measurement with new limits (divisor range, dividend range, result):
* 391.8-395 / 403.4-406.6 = 1.95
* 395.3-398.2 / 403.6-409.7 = 1.76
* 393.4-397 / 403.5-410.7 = 1.82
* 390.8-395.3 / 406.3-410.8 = 1.77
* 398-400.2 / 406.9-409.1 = 1.18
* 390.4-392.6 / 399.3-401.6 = 1.46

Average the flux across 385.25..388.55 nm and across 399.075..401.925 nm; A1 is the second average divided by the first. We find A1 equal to 1.82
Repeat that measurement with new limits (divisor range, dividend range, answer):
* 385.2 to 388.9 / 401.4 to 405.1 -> 1.91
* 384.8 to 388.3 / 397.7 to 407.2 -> 1.81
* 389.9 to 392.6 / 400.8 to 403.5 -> 1.46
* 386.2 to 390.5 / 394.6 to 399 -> 1.16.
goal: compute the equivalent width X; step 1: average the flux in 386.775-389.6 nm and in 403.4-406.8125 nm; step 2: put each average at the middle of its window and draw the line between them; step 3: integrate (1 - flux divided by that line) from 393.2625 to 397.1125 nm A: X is 0.905 nm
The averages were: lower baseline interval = 14.2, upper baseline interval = 25.5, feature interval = 14.4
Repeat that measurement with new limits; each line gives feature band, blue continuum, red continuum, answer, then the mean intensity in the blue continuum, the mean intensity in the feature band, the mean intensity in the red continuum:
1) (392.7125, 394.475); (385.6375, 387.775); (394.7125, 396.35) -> 0.637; 13.9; 11.3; 18.8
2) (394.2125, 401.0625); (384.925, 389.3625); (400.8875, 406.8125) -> 0.648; 13.8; 19.4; 25.7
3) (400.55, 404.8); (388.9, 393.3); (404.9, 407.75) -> -0.415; 16.4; 25.8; 25.7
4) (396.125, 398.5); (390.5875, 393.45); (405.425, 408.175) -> 0.501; 15.6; 15.1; 25.1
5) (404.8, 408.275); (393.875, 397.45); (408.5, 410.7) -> -0.403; 15.1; 25.5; 25.1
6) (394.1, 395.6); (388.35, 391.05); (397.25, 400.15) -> 0.092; 16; 18.1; 21.7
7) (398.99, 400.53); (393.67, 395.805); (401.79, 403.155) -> -0.071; 17.2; 23.9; 25.9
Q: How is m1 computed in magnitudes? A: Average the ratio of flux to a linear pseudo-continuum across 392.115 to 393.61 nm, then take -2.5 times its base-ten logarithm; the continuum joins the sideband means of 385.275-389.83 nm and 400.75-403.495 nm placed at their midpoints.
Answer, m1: 0.46 mag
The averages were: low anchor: 14.2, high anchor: 25.8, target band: 12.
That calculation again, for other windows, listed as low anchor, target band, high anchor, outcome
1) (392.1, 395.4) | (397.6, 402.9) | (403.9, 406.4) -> -0.174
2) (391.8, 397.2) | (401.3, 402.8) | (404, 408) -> -0.242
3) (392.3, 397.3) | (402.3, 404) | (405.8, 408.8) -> -0.142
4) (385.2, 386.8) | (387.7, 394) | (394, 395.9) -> 0.065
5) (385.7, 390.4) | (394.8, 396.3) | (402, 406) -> 0.048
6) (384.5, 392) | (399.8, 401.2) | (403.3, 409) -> -0.112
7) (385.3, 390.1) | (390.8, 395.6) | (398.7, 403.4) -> 0.188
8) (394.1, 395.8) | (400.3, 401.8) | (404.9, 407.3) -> -0.170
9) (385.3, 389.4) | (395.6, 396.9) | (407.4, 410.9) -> 0.316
